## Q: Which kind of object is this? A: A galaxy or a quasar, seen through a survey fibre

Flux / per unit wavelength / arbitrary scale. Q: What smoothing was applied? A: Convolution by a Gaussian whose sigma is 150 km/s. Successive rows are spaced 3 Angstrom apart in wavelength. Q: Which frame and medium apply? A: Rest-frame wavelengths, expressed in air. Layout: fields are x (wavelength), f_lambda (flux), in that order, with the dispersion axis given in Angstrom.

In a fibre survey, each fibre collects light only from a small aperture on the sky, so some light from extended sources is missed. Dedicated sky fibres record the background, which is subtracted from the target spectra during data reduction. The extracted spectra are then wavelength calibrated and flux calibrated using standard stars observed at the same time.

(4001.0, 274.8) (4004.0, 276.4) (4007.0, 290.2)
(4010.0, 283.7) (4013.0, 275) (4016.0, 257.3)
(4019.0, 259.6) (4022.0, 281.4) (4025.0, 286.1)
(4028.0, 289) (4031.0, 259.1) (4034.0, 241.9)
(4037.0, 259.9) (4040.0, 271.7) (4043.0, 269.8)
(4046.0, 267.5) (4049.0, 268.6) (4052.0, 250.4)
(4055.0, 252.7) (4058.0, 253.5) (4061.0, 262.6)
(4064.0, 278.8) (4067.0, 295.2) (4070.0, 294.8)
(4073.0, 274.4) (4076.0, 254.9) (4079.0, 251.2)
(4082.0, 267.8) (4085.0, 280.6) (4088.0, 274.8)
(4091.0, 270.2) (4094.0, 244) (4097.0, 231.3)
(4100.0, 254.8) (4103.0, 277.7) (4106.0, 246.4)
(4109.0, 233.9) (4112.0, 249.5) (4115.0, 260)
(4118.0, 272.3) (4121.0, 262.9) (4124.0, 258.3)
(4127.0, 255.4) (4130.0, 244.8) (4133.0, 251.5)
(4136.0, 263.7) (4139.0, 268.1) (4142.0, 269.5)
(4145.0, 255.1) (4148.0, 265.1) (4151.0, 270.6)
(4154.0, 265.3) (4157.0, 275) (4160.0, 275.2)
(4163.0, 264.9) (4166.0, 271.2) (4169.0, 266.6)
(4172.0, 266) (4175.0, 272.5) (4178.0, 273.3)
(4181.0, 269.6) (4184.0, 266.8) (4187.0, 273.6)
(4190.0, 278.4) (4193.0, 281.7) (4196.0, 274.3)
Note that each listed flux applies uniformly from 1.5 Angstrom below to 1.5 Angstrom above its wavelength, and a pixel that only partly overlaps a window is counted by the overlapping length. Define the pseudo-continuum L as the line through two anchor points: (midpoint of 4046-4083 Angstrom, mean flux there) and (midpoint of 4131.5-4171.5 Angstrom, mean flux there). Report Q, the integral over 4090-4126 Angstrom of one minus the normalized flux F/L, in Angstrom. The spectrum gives 1.6 Angstrom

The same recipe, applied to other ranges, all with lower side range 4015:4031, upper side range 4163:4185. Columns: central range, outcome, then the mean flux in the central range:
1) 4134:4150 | 0.4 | 264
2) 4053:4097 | 0.9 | 267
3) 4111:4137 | 1.3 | 258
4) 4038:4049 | 0.2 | 269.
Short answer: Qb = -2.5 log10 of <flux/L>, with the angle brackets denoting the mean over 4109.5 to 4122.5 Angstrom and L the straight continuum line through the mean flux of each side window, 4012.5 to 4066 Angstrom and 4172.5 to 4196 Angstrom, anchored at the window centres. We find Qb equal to 0.04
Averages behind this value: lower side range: 266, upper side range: 273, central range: 259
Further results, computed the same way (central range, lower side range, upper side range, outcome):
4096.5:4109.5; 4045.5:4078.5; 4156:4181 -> 0.07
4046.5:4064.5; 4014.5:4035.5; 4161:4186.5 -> 0.03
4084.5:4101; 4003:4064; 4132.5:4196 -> 0.04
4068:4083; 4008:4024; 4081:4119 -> -0.03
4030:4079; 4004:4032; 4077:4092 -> 0.03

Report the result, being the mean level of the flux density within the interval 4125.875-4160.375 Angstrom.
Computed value 263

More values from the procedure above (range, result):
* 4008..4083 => 268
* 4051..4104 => 265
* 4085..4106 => 259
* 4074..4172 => 261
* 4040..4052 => 267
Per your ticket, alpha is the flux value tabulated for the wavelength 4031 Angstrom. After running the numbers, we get 259.1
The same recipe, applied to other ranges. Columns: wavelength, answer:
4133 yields 251.5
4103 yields 277.7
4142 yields 269.5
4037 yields 259.9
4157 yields 275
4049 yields 268.6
